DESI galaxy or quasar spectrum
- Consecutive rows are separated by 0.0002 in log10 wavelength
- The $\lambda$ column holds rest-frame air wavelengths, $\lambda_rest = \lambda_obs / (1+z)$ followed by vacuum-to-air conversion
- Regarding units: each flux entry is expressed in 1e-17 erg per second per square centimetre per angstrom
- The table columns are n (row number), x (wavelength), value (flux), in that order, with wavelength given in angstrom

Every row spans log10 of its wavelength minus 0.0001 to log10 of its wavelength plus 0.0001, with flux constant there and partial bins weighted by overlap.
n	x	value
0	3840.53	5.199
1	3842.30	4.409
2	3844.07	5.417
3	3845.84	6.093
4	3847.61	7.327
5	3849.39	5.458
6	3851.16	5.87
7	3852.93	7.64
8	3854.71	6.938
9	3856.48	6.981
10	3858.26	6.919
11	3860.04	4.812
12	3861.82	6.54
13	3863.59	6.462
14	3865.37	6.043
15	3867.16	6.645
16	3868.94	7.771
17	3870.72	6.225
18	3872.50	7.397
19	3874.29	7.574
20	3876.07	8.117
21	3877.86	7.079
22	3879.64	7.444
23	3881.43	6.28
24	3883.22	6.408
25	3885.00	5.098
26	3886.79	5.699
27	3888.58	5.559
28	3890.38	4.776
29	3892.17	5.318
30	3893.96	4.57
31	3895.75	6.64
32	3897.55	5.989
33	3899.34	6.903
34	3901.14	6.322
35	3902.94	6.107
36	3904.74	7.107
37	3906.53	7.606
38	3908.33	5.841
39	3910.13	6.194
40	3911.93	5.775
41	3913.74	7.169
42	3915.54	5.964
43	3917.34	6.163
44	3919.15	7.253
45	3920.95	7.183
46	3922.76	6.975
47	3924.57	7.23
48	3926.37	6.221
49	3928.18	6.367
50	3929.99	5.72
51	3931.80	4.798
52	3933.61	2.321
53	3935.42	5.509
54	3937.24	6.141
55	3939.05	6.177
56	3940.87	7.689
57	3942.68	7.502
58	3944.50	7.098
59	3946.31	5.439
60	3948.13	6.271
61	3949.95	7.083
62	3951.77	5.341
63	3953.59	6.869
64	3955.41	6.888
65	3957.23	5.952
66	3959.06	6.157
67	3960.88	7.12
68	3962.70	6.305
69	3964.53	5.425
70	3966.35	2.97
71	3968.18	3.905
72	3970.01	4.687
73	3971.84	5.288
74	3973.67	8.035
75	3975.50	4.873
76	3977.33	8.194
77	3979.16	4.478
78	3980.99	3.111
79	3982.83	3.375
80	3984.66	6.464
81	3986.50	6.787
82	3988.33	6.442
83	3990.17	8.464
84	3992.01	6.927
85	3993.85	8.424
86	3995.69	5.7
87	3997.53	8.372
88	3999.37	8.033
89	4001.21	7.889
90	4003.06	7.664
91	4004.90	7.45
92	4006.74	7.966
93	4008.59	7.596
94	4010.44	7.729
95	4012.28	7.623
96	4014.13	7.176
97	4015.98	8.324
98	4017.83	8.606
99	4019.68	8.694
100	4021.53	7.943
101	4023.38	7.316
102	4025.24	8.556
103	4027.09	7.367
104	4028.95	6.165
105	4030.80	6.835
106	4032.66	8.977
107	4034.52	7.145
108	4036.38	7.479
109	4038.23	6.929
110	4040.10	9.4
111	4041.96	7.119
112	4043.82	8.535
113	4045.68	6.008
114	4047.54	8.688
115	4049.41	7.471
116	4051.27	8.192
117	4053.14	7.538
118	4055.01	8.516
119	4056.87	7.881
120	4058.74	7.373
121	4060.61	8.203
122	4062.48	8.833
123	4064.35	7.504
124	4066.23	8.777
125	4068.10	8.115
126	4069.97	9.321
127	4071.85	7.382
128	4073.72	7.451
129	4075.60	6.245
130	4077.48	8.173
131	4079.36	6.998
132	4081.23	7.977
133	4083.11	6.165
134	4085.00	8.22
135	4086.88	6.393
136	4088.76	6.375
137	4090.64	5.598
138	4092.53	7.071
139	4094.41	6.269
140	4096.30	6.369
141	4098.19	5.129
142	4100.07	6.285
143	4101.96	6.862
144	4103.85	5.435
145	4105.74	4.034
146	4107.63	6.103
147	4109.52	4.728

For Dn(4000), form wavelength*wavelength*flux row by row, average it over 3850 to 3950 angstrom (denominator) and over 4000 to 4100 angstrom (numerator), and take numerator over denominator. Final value 1.3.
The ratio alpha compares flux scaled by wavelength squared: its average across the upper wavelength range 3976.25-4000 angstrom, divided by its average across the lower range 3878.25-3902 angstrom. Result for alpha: 1.15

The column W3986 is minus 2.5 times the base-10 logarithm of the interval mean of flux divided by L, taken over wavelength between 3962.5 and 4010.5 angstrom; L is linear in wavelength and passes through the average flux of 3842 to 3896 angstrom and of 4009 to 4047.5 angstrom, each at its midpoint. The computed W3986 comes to 0.158 mag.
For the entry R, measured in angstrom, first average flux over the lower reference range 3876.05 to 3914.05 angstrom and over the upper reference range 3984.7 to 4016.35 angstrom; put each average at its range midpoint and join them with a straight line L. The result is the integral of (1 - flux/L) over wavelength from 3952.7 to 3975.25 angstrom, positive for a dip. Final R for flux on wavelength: 4.12 angstrom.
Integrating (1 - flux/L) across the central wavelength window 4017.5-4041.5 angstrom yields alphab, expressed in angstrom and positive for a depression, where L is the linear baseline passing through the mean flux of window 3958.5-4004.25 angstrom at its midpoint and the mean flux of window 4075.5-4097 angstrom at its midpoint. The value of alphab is -4.7 angstrom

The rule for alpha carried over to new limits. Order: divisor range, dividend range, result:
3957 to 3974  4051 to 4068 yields 1.55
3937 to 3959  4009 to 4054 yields 1.24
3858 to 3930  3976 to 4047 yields 1.20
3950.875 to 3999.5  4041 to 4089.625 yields 1.32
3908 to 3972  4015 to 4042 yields 1.35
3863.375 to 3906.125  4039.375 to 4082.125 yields 1.35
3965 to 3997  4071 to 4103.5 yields 1.22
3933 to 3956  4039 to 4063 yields 1.35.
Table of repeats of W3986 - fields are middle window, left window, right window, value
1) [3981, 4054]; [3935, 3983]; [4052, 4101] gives -0.13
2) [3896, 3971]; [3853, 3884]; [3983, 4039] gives 0.16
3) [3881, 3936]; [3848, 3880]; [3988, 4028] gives 0.17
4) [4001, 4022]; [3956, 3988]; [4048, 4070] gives -0.18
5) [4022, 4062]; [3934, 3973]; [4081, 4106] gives -0.24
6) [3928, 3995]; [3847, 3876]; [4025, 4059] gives 0.21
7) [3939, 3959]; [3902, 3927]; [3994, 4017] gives 0.07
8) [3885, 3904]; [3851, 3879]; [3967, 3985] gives 0.11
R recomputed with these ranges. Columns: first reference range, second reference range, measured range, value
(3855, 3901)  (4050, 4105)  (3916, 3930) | -0.2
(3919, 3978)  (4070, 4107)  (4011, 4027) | -4.2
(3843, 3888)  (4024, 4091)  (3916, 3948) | 3.3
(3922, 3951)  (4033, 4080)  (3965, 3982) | 4.1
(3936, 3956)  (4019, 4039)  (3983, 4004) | -0.3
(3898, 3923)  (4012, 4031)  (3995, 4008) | -0.2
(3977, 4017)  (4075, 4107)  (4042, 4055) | -2.1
